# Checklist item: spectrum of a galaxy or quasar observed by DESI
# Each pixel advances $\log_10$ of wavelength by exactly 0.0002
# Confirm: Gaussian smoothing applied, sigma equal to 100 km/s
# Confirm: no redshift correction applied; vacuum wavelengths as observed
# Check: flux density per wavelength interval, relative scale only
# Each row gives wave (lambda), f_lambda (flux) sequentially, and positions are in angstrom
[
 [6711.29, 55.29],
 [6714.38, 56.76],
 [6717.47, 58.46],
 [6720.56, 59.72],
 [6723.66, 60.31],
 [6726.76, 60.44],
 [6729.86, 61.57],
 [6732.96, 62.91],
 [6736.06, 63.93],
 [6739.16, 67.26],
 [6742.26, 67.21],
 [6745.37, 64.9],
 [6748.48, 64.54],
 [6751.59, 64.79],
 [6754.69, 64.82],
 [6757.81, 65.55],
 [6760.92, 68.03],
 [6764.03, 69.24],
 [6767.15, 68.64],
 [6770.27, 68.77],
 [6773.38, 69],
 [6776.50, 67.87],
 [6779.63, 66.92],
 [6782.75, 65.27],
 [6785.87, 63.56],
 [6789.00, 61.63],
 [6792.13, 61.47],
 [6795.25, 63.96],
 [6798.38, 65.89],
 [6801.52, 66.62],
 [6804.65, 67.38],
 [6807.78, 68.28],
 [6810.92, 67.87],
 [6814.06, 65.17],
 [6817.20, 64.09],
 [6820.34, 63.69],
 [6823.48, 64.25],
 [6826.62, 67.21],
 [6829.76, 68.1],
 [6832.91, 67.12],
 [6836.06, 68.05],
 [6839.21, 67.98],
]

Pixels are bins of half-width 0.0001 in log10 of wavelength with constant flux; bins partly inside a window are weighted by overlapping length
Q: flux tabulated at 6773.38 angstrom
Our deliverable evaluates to 69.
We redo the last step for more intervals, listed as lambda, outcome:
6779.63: 66.92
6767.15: 68.64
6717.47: 58.46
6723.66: 60.31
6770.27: 68.77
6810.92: 67.87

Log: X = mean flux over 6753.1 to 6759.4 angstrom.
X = 65.2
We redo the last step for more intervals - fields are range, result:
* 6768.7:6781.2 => 68.1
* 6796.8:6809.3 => 67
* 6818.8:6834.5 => 66.1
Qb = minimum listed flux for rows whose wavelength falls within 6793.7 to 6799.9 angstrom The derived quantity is 63.96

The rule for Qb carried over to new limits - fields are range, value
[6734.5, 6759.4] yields 63.93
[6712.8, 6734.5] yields 56.76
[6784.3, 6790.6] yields 61.63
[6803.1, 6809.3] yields 67.38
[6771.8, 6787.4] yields 63.56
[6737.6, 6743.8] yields 67.21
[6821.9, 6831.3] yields 64.25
